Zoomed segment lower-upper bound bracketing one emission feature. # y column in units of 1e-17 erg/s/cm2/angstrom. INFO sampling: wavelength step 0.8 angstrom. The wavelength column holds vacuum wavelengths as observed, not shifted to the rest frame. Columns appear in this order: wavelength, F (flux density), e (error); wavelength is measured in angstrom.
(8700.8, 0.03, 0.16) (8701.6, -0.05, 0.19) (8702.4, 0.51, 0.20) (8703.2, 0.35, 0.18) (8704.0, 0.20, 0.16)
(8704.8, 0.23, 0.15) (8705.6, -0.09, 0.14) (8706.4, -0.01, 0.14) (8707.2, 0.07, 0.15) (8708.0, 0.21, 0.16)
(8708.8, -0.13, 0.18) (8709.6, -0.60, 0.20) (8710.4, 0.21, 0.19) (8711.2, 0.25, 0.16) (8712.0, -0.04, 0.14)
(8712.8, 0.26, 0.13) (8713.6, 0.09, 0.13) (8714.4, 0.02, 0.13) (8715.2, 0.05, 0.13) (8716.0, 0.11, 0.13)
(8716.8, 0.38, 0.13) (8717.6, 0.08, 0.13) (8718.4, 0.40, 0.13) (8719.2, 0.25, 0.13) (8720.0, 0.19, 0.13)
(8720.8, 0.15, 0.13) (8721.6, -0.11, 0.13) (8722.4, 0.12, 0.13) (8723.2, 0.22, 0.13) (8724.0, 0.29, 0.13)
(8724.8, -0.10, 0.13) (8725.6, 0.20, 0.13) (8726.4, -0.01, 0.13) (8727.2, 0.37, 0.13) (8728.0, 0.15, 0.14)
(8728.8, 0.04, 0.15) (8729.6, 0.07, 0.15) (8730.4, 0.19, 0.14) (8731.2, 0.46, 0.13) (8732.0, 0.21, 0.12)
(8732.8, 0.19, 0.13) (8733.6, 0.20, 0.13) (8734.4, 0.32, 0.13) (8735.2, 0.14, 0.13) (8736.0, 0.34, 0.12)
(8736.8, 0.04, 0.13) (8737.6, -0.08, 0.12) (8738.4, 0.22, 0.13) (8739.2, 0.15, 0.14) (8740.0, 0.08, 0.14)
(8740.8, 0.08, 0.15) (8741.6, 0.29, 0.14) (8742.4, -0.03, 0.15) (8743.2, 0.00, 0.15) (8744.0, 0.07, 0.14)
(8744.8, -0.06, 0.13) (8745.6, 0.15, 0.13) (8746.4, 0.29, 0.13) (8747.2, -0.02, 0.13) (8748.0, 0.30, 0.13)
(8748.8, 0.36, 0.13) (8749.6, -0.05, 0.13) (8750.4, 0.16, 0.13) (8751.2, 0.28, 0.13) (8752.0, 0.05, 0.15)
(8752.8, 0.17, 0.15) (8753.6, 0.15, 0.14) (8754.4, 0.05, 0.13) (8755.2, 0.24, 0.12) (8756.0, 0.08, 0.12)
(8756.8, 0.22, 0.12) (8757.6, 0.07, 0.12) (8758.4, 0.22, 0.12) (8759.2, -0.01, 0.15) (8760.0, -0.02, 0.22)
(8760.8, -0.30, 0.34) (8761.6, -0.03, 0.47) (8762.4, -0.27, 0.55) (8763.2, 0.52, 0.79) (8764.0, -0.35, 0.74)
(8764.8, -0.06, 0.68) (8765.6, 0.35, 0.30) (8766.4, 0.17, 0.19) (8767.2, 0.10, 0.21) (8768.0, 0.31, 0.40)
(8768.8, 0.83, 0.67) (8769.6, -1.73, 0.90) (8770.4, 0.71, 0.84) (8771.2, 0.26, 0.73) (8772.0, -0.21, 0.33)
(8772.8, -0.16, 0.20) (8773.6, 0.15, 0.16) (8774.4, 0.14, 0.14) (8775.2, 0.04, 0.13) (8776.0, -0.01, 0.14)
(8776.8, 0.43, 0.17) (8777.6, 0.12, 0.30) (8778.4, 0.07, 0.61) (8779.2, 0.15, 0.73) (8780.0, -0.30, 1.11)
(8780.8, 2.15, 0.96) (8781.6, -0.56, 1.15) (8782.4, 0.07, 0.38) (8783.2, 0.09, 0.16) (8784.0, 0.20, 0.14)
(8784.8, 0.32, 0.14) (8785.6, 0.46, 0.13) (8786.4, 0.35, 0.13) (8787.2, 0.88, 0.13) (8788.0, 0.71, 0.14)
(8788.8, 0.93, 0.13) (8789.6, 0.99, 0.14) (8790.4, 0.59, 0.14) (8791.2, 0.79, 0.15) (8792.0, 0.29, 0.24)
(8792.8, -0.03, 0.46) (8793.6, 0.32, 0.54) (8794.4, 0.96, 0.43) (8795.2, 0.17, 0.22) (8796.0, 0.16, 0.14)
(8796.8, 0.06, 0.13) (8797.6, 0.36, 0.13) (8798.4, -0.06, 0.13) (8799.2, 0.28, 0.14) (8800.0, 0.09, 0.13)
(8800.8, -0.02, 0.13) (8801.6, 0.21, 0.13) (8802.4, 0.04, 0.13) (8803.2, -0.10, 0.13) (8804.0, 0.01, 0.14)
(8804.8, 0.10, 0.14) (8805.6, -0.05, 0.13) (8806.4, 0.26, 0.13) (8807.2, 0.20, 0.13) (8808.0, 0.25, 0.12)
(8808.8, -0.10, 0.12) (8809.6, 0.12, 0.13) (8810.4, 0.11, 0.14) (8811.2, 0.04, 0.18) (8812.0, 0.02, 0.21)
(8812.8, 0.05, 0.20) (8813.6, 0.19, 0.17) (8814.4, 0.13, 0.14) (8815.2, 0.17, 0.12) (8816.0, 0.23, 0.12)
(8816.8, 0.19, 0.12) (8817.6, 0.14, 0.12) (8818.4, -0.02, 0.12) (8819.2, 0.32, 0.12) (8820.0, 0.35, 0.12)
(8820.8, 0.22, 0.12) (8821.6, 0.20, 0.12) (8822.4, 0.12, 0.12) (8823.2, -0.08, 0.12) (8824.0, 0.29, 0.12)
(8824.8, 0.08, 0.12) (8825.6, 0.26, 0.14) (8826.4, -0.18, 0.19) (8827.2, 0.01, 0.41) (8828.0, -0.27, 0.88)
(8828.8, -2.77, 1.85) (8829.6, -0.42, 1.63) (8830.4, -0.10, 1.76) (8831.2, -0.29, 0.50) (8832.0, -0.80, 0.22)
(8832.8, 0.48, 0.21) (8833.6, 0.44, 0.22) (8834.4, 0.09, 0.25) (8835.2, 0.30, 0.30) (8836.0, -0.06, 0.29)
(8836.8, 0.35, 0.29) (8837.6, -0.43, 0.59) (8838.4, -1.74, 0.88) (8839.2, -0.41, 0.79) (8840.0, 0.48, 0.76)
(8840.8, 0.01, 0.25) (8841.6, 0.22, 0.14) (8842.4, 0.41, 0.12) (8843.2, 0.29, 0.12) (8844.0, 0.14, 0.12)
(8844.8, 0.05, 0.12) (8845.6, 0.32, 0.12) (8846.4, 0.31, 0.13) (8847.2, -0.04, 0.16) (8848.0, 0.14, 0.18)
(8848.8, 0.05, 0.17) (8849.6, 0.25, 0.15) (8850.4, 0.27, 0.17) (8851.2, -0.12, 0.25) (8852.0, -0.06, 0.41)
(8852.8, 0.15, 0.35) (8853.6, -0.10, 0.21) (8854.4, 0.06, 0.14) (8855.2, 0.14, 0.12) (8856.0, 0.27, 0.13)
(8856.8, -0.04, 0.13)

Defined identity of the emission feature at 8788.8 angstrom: H-beta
